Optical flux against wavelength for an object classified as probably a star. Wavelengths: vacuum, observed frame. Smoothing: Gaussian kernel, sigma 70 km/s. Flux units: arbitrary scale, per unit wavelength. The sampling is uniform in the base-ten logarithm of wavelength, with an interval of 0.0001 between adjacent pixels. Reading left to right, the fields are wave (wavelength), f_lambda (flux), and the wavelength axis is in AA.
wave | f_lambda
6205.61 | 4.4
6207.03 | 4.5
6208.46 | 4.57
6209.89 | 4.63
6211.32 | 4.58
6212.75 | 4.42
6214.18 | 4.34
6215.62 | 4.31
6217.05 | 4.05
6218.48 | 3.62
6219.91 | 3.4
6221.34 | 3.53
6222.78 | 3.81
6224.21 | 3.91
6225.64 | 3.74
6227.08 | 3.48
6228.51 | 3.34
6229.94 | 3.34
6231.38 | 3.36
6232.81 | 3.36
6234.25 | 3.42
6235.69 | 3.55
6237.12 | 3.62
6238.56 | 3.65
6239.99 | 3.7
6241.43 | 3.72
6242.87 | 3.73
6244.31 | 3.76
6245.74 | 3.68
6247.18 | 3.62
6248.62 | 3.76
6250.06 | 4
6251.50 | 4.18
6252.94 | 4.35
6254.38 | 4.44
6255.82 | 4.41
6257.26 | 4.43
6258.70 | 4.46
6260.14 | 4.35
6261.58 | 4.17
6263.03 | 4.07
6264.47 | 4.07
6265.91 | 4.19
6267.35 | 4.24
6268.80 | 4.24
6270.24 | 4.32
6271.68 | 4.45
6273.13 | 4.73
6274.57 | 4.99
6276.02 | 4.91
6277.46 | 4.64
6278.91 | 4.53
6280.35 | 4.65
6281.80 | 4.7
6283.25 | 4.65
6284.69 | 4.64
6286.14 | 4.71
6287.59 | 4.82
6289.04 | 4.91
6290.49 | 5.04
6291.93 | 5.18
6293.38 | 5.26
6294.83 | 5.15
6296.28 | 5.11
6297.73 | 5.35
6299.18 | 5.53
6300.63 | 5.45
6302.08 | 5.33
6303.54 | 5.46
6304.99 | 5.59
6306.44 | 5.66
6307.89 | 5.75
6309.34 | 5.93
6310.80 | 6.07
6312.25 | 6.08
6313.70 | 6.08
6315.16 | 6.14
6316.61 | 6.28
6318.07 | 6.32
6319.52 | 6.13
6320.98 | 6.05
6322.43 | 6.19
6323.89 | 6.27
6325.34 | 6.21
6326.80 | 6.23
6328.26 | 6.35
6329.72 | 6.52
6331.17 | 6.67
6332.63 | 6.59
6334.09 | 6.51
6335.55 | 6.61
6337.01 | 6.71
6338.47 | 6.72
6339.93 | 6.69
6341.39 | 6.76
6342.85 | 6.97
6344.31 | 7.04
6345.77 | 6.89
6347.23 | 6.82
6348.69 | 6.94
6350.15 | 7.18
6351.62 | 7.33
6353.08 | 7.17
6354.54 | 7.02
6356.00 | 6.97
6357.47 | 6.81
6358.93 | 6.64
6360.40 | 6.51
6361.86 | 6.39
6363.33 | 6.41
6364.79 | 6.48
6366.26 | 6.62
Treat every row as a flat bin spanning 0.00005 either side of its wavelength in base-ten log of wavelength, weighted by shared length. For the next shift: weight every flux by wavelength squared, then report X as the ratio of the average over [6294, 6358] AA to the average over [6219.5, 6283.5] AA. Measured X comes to 1.6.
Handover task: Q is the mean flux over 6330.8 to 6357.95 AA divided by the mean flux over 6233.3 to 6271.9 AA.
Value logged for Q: 1.71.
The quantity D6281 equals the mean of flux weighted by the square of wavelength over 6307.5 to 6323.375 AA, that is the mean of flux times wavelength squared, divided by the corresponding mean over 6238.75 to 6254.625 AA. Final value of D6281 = 1.6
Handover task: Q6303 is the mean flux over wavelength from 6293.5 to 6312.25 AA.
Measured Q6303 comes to 5.54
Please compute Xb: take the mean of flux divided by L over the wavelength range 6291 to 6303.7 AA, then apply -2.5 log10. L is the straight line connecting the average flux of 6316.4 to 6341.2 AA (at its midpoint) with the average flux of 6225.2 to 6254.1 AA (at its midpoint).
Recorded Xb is 0.03 mag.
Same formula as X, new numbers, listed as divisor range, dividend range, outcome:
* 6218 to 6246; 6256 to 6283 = 1.26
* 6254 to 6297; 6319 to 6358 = 1.48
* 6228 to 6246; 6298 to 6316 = 1.65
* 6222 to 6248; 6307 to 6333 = 1.77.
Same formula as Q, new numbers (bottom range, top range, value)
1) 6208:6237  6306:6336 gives 1.63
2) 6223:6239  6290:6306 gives 1.51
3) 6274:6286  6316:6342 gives 1.37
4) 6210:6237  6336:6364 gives 1.81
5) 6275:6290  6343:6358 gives 1.49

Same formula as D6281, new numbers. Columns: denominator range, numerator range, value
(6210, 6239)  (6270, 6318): 1.43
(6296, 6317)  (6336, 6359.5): 1.22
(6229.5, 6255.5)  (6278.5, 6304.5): 1.36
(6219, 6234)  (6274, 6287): 1.36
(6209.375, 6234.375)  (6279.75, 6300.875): 1.34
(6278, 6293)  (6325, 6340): 1.38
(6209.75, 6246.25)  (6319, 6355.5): 1.84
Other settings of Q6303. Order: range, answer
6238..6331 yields 4.98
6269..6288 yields 4.66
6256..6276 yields 4.38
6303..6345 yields 6.3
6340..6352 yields 6.96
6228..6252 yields 3.63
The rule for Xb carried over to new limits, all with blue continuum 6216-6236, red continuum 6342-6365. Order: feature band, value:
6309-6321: -0.047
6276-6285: 0.072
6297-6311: -0.001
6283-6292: 0.070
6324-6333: -0.034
